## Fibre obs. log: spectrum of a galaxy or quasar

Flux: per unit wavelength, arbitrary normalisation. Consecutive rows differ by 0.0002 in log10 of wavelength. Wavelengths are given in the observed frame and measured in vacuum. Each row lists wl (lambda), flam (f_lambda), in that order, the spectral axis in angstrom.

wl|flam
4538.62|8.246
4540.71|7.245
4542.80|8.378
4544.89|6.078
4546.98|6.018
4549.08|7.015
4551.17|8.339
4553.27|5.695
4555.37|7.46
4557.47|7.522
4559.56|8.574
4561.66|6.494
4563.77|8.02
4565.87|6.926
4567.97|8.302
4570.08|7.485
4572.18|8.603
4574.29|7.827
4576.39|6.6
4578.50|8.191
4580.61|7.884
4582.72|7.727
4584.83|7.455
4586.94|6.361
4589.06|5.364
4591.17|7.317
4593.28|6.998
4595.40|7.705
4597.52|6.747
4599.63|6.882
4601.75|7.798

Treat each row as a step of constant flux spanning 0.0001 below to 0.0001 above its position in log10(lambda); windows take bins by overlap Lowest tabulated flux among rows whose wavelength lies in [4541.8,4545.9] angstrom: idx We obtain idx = 6.078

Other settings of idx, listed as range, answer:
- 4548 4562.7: 5.695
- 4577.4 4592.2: 5.364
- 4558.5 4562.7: 6.494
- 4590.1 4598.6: 6.747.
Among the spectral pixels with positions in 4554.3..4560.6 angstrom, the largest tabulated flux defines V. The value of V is 8.574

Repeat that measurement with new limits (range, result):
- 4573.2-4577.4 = 7.827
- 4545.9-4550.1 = 7.015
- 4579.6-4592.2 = 7.884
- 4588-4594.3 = 7.317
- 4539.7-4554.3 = 8.378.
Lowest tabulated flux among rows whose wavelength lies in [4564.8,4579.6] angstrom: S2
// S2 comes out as 6.6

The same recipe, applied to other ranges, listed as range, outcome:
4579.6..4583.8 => 7.727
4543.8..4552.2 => 6.018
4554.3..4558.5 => 7.46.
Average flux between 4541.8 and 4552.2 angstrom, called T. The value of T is 7.16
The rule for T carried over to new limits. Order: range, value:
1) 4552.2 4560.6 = 7.32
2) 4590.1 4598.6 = 7.19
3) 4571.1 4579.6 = 7.81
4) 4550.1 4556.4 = 7.16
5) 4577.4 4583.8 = 7.92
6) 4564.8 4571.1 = 7.57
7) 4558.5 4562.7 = 7.55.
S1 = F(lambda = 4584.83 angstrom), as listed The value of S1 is 7.455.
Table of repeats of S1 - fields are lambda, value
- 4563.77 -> 8.02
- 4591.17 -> 7.317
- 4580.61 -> 7.884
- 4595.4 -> 7.705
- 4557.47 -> 7.522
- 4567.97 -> 8.302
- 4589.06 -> 5.364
